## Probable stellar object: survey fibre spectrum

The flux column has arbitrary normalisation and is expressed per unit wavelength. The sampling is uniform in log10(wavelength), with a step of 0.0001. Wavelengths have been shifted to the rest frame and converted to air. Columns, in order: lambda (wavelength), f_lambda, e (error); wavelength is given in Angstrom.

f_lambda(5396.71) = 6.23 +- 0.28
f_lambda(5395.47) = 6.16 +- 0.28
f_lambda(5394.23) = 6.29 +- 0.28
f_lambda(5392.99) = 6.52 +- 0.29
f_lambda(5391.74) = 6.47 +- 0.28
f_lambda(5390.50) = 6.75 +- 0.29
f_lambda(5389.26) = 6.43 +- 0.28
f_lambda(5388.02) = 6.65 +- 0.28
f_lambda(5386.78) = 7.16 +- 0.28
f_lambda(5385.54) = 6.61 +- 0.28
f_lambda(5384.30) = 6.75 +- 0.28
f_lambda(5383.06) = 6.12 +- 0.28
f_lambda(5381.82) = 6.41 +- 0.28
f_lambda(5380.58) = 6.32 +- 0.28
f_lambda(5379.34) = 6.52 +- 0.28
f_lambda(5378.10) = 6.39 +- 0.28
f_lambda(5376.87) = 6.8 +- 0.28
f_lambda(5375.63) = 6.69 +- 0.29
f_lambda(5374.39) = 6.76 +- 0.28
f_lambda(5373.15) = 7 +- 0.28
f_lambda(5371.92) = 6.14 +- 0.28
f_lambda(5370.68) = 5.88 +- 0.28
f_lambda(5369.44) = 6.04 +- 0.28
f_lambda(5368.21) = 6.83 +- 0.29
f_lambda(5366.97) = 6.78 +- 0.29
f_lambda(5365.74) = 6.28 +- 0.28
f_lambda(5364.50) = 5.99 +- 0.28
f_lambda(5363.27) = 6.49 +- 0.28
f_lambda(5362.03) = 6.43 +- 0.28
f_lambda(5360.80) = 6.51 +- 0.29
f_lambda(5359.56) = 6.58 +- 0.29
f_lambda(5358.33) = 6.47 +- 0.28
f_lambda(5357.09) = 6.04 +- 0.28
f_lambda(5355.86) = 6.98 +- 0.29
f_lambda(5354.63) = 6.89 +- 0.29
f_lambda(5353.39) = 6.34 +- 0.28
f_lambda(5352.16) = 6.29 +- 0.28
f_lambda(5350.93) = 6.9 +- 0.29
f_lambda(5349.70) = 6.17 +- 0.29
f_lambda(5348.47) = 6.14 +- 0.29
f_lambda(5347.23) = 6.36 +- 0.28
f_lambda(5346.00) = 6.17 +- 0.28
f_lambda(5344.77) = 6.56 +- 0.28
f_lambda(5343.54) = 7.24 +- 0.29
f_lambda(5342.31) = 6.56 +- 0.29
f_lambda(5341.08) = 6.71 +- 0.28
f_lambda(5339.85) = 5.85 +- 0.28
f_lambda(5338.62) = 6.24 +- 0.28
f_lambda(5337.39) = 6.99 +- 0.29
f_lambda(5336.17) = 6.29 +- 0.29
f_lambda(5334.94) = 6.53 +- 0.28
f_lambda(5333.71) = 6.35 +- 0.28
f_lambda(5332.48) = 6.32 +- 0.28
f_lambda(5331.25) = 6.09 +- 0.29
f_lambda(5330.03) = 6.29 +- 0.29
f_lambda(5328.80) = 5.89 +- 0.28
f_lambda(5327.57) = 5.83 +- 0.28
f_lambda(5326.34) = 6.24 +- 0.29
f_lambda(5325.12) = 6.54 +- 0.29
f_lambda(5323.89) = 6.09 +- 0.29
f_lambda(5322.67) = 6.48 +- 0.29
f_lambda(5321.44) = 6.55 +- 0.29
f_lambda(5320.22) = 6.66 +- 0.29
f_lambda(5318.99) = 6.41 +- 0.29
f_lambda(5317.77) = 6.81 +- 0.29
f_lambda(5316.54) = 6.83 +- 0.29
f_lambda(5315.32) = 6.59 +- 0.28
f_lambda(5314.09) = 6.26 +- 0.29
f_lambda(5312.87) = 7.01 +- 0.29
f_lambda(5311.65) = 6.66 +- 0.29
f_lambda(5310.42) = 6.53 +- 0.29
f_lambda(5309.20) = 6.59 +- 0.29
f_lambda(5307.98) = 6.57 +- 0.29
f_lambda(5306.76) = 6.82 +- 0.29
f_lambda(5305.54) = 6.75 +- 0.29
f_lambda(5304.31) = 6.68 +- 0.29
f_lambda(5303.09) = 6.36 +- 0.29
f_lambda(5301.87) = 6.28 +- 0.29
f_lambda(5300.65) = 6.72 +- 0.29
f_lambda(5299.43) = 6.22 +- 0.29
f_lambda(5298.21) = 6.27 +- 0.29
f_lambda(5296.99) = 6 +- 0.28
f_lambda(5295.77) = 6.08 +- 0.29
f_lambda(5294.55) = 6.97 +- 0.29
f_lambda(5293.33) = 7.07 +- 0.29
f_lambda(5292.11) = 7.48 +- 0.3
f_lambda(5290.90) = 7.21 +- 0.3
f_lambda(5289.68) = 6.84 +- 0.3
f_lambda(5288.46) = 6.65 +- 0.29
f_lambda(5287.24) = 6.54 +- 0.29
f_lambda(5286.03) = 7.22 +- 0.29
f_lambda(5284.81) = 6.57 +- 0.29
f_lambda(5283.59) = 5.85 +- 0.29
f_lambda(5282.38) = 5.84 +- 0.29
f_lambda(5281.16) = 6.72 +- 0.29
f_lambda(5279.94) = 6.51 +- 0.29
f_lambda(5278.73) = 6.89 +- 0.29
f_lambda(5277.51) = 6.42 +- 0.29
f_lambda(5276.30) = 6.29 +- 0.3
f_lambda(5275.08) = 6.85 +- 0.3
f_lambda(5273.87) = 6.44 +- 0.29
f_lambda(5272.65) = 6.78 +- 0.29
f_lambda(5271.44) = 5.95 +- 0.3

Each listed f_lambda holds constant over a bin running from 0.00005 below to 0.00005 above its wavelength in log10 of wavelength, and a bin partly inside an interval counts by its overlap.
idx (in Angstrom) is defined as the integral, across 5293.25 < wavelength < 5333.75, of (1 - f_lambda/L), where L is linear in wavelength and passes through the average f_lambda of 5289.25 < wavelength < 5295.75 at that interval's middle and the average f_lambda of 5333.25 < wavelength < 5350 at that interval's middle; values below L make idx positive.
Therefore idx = 1.9 Angstrom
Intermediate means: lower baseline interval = 7.03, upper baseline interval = 6.45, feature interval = 6.46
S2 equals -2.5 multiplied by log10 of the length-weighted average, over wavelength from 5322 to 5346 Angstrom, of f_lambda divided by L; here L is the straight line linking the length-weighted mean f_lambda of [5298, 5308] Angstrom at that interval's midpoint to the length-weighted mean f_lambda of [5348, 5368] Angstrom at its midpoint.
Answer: 0.02 mag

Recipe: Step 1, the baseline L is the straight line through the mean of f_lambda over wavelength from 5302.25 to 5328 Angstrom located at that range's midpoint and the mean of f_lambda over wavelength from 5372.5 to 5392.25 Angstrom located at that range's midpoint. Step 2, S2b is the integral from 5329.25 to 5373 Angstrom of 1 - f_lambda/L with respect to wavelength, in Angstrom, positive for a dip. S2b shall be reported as 1.0 Angstrom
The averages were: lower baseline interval 6.54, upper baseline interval 6.62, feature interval 6.43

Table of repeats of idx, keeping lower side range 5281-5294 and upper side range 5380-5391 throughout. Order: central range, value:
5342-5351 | 0.2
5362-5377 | 0.3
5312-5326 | 0.2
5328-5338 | 0.5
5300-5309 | 0.1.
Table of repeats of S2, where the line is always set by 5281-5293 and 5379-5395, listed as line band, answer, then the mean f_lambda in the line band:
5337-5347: 0.01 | 6.52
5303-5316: 0.01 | 6.63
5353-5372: 0.03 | 6.42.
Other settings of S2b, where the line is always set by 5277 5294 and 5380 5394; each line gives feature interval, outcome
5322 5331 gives 0.61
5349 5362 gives 0.18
